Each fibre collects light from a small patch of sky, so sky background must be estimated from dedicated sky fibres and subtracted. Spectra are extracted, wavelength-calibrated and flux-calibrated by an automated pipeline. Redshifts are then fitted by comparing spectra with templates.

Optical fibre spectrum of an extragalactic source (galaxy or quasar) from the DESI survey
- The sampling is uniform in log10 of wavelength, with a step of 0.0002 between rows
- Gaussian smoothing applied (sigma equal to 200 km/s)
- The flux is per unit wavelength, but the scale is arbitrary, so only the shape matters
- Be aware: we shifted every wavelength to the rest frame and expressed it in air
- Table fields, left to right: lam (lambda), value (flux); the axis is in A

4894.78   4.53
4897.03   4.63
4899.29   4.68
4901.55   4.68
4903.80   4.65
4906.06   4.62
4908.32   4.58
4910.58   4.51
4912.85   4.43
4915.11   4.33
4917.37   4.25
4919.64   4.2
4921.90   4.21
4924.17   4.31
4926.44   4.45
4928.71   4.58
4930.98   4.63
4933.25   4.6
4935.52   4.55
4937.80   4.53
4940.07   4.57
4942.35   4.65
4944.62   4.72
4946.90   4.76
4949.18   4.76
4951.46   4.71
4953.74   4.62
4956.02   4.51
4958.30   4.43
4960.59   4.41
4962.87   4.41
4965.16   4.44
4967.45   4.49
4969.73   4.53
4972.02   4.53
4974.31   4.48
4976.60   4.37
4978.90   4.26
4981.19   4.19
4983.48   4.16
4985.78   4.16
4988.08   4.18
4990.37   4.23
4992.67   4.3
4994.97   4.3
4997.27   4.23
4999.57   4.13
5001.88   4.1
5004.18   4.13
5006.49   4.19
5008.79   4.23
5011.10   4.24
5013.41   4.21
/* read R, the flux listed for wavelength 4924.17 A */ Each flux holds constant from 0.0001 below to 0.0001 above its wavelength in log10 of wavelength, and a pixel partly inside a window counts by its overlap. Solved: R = 4.31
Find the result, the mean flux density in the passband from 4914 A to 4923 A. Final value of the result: 4.25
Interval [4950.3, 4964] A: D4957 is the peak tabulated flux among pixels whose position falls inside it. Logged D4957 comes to 4.71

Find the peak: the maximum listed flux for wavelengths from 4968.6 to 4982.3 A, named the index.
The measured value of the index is 4.53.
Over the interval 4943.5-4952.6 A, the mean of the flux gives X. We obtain 4.74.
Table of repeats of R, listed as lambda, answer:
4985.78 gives 4.16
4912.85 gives 4.43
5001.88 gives 4.1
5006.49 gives 4.19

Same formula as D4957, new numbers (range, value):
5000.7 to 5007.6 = 4.19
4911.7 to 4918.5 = 4.43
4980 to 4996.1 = 4.3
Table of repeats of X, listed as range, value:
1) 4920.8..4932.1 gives 4.43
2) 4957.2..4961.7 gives 4.41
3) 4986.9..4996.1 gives 4.25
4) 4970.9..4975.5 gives 4.5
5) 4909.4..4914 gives 4.47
